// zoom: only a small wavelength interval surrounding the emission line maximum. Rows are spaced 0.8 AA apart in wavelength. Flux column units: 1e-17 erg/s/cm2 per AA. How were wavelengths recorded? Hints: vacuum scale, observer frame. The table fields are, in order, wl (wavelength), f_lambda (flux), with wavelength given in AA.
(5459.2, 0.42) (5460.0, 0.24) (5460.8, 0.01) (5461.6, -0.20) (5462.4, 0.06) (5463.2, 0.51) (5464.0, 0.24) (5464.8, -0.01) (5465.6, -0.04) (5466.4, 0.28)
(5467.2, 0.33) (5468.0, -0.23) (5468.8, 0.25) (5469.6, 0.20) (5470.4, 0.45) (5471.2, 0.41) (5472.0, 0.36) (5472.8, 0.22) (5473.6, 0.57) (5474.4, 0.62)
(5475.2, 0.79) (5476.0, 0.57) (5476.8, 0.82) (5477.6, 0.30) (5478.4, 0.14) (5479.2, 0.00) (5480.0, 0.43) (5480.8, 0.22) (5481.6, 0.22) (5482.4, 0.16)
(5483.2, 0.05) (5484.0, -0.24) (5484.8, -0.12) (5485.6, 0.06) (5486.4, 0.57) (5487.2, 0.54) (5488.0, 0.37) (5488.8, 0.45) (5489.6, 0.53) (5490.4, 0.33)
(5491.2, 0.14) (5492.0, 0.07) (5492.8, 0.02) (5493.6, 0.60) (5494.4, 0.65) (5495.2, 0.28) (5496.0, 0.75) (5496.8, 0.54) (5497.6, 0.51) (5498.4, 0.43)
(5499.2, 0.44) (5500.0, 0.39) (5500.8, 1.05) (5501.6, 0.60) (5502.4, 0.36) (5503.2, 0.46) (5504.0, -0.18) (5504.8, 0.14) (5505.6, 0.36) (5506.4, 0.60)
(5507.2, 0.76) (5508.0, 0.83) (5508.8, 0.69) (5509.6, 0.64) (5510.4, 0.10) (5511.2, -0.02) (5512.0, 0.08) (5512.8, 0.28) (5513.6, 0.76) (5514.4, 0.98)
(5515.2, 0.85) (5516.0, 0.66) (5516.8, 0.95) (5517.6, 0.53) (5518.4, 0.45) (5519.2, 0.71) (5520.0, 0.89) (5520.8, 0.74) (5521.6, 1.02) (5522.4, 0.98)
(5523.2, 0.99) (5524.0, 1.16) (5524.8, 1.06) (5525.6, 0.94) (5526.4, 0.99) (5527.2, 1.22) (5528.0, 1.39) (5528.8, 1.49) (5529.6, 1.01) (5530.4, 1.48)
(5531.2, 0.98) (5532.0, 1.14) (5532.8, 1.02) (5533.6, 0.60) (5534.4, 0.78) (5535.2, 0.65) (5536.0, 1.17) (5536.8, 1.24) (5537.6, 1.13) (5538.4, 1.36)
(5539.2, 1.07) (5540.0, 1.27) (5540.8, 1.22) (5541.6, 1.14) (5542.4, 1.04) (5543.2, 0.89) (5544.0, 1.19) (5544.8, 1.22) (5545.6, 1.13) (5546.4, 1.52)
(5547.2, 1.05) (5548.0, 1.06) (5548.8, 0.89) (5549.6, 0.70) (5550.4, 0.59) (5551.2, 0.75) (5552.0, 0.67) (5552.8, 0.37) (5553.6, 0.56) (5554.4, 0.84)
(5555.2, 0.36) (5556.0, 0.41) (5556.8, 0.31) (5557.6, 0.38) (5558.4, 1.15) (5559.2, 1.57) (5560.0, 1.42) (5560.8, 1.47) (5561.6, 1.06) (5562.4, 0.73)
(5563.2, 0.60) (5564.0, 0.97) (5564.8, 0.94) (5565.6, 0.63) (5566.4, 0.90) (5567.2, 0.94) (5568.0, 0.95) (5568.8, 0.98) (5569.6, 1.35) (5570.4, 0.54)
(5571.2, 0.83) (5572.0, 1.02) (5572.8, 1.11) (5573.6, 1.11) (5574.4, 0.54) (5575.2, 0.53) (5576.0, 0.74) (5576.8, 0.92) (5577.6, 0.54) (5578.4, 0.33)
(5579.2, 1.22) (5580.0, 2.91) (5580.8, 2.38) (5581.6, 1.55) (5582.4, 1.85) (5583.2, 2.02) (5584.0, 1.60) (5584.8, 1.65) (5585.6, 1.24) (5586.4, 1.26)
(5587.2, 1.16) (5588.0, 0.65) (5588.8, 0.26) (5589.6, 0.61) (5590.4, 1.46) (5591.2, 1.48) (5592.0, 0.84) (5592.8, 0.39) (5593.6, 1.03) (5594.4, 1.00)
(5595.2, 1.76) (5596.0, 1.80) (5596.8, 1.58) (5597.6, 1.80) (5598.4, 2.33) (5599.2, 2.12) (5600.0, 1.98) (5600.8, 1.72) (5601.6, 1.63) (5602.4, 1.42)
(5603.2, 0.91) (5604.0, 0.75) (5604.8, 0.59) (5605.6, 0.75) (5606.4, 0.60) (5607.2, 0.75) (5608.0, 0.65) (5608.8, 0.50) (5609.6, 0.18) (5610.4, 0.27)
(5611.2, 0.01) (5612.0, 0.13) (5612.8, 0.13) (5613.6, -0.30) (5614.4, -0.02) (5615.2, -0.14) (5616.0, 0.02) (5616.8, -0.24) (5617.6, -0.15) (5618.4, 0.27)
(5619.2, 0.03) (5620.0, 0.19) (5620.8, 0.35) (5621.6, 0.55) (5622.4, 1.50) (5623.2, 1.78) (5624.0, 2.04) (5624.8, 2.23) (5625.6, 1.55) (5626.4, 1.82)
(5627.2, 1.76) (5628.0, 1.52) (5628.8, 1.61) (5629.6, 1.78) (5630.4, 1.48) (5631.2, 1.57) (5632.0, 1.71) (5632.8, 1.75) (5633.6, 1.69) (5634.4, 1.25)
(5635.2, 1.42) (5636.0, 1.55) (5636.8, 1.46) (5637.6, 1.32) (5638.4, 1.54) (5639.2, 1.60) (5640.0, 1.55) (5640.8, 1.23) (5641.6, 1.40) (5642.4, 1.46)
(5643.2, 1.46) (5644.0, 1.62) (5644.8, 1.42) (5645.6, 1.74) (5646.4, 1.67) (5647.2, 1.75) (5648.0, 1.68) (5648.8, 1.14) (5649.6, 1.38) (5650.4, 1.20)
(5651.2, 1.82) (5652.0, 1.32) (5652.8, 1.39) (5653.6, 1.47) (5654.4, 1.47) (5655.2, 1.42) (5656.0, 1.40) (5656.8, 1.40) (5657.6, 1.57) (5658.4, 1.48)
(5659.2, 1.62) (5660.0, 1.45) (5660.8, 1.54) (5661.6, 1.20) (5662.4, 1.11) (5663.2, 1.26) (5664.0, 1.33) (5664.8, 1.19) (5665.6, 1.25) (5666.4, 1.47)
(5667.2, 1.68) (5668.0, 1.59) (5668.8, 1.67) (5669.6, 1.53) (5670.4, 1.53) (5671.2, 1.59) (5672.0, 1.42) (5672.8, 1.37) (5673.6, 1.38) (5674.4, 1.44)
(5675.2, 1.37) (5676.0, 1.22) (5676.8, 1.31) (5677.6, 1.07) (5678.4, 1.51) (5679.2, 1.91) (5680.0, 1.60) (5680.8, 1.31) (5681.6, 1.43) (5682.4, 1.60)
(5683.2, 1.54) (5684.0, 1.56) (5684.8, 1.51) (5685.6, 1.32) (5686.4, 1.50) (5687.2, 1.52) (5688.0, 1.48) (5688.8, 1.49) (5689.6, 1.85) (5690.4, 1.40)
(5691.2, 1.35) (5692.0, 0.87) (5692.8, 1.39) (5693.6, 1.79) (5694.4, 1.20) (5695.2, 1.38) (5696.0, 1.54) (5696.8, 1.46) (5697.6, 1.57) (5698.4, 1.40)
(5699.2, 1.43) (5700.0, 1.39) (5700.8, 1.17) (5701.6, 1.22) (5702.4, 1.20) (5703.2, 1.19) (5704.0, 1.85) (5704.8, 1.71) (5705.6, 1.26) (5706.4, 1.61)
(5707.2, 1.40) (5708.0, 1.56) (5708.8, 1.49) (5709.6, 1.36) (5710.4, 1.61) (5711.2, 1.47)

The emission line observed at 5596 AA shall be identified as Ly-alpha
